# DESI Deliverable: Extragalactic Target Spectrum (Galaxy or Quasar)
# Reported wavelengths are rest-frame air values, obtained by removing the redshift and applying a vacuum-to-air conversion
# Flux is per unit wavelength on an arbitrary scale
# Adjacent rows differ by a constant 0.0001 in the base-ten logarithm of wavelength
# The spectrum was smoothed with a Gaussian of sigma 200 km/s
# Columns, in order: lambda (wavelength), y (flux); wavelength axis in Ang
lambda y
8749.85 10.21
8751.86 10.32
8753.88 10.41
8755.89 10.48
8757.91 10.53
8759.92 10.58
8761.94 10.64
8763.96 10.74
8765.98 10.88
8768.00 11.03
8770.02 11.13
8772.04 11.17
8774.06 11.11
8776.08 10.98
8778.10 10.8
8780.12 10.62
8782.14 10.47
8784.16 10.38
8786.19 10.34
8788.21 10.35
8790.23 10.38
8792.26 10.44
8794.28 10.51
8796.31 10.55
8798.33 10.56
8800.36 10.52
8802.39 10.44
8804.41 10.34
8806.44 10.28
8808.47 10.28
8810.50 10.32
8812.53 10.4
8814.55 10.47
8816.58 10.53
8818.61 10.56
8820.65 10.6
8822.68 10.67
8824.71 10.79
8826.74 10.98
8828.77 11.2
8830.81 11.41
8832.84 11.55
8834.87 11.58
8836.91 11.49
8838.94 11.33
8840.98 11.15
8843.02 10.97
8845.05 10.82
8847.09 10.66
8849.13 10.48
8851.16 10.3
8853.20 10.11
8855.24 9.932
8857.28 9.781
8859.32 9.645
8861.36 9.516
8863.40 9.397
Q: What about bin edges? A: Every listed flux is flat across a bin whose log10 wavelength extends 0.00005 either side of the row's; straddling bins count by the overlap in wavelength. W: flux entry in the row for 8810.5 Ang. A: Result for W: 10.32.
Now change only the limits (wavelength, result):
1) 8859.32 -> 9.645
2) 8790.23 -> 10.38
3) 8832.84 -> 11.55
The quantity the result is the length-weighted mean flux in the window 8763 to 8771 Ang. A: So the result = 10.9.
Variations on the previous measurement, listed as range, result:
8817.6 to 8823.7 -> 10.6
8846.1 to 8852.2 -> 10.5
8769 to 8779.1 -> 11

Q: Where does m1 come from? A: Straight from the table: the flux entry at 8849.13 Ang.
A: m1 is 10.48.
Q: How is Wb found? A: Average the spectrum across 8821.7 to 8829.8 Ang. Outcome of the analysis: 10.9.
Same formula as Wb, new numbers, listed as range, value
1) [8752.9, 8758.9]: 10.5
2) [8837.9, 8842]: 11.2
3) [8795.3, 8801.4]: 10.5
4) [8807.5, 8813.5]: 10.3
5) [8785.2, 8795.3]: 10.4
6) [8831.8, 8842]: 11.4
